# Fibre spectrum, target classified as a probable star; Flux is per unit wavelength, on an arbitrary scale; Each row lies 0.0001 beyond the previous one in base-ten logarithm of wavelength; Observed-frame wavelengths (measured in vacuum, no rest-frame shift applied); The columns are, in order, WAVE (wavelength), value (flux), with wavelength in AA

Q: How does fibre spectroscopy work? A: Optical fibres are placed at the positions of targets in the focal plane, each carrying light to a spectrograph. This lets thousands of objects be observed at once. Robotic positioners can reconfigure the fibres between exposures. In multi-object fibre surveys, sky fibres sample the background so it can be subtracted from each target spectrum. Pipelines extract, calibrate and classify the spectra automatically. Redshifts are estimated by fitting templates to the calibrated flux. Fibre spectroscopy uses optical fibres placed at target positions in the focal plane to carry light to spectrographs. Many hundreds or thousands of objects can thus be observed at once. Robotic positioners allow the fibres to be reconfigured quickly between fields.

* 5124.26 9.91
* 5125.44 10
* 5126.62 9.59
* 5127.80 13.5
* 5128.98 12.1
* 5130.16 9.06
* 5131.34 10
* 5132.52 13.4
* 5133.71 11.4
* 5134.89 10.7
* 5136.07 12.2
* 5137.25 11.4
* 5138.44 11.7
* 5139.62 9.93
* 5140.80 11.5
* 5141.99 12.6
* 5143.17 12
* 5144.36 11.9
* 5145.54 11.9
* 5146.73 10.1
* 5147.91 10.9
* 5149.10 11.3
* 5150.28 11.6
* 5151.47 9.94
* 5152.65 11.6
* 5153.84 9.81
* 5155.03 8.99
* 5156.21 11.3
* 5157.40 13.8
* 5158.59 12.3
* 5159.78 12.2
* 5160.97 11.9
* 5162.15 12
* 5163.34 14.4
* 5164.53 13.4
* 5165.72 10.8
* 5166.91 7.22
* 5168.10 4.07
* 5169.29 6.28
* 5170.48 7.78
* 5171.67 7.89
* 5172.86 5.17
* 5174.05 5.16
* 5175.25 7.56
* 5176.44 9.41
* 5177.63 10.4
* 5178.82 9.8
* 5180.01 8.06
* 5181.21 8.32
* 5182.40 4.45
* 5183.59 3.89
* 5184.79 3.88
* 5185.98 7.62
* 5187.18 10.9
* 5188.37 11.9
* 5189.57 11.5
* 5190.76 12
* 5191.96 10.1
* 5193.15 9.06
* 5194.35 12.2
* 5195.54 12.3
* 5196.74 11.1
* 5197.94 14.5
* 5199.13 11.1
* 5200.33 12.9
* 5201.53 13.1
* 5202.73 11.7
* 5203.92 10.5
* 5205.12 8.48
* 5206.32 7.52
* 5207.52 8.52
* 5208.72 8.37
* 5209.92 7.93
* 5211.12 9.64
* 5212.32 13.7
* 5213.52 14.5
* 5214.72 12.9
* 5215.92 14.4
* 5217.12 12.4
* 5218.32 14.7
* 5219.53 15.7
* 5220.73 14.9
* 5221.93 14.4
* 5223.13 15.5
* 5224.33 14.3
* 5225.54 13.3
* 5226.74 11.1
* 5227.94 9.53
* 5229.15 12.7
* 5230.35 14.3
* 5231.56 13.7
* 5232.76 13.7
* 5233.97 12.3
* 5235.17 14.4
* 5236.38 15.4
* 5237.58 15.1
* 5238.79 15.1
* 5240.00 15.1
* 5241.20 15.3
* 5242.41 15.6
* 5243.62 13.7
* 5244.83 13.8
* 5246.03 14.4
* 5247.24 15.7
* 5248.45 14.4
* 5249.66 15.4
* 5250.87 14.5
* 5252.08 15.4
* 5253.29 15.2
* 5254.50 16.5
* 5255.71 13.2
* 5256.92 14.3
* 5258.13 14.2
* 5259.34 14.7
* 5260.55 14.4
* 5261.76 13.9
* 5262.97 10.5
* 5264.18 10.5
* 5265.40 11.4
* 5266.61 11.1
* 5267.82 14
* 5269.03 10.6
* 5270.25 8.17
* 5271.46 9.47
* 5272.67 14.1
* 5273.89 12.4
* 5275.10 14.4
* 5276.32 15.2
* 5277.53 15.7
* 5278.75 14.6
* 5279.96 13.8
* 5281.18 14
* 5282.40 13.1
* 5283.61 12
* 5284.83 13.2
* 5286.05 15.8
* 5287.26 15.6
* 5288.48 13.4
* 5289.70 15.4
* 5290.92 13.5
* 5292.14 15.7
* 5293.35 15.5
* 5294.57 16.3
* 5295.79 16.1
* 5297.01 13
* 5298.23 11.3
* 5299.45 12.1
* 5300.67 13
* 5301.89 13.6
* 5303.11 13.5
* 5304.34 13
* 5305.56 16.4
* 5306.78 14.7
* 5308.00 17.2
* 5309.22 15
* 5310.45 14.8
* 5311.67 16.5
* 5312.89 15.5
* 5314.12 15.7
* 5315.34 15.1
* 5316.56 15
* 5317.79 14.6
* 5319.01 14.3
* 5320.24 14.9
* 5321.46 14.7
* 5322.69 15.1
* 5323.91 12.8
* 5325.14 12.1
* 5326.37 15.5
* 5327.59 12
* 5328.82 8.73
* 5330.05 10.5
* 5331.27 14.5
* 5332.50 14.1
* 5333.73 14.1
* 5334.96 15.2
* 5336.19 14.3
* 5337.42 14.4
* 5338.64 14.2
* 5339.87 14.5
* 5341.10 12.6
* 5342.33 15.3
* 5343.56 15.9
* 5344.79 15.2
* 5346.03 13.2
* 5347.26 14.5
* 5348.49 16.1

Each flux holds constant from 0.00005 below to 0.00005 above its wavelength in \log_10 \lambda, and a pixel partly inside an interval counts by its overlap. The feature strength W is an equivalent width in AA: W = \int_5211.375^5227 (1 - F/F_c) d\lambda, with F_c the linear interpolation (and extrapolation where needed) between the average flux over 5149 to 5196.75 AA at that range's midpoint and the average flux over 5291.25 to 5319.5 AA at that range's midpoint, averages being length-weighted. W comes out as -3.6 AA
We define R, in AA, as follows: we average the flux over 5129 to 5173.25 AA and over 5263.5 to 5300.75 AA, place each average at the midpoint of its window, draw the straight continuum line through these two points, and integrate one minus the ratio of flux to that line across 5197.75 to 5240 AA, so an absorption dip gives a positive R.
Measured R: -1.9 AA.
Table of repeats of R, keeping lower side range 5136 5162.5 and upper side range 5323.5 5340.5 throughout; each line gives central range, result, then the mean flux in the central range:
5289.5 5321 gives -3.85 AA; 14.7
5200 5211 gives 2.01 AA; 9.8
